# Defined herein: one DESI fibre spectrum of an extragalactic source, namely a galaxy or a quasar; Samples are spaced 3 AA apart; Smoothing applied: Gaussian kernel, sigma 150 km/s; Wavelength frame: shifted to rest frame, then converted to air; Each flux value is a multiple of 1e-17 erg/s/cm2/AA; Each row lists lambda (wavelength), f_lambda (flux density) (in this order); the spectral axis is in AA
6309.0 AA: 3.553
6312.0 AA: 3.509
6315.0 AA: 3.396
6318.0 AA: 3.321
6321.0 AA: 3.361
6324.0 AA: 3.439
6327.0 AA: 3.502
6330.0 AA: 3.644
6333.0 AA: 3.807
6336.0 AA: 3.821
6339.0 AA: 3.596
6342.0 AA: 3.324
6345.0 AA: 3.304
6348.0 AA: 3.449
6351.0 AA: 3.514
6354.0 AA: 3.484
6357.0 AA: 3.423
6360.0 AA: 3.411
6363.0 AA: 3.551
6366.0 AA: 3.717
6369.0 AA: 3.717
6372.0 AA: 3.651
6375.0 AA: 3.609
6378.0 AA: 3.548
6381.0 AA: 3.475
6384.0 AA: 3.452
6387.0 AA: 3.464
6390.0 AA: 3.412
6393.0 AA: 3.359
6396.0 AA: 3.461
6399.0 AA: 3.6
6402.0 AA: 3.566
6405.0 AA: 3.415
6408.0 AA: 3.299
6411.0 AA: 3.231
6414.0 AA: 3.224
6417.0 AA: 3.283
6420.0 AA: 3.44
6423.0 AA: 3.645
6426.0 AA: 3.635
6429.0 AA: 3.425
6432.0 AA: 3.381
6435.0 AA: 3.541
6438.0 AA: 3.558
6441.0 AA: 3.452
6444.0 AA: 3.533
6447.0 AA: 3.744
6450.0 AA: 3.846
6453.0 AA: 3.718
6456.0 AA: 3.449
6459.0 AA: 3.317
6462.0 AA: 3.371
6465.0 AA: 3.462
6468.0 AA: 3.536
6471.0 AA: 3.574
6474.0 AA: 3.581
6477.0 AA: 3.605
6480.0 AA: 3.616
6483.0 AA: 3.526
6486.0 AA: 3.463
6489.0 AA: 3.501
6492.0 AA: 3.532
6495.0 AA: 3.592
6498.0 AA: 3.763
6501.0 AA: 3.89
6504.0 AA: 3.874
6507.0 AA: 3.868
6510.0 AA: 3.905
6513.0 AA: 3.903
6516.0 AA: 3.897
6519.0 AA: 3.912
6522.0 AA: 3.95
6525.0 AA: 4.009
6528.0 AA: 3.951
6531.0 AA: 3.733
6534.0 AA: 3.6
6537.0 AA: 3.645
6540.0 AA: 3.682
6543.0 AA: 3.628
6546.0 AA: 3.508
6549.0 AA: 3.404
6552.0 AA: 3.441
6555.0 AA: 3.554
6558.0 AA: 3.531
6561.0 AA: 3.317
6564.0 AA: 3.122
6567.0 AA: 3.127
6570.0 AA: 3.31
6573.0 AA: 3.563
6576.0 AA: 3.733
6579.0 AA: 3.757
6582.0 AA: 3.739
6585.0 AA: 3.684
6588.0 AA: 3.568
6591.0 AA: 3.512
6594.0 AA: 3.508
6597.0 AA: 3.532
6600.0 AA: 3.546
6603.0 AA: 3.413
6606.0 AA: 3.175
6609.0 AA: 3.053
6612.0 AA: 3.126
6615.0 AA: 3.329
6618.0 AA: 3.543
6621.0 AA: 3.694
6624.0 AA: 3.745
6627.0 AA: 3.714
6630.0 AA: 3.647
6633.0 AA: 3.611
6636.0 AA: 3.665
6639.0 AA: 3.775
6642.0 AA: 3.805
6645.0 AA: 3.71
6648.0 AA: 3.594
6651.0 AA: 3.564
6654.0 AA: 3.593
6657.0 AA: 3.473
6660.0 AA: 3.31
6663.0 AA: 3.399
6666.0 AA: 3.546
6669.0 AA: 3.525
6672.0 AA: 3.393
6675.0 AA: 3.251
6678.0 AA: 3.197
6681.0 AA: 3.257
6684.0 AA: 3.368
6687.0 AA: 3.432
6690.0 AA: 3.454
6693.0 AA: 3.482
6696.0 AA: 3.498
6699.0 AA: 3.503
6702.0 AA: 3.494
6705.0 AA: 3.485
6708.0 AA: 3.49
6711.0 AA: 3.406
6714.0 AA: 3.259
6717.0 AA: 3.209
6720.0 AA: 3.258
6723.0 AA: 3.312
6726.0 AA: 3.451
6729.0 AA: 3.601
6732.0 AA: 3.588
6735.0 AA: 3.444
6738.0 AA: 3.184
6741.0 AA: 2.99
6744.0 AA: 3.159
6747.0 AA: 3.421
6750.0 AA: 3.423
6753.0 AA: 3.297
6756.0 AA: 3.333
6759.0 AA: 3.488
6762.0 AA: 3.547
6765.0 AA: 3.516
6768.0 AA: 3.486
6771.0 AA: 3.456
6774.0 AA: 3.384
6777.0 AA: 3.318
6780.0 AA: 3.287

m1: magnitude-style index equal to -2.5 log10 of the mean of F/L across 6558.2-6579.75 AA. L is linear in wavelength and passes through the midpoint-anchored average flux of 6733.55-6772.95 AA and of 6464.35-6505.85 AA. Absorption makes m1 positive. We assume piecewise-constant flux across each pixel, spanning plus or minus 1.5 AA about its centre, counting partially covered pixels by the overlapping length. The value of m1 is 0.038 mag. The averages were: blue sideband 3.61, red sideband 3.37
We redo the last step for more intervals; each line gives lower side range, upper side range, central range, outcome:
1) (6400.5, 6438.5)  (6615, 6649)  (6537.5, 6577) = 0.04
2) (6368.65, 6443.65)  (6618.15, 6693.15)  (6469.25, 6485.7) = -0.03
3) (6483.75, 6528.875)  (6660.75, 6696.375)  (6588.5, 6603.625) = 0.02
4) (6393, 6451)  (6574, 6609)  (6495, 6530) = -0.11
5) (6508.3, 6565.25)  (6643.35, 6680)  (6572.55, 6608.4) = 0.01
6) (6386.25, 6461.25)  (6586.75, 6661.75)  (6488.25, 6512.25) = -0.08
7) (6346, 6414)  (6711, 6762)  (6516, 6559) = -0.08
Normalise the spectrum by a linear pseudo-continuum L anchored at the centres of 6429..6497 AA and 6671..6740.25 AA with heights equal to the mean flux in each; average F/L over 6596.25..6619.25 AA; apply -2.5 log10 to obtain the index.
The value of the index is 0.04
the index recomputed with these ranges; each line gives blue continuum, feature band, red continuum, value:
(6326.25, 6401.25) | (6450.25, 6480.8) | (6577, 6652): 0.003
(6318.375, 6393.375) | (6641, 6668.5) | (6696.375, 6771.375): -0.040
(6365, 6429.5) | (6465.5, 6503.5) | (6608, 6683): -0.034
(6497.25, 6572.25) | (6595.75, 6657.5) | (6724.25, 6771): 0.002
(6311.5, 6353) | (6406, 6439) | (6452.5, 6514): 0.046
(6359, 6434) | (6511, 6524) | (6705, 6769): -0.141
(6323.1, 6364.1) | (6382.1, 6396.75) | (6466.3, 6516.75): 0.044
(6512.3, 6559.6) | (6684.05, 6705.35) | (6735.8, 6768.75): -0.009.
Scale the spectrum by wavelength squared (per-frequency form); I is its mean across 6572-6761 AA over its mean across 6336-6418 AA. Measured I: 1.09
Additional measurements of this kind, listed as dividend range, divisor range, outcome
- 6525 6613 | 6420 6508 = 1.01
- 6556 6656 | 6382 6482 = 1.06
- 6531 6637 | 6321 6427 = 1.07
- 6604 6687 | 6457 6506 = 1.02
